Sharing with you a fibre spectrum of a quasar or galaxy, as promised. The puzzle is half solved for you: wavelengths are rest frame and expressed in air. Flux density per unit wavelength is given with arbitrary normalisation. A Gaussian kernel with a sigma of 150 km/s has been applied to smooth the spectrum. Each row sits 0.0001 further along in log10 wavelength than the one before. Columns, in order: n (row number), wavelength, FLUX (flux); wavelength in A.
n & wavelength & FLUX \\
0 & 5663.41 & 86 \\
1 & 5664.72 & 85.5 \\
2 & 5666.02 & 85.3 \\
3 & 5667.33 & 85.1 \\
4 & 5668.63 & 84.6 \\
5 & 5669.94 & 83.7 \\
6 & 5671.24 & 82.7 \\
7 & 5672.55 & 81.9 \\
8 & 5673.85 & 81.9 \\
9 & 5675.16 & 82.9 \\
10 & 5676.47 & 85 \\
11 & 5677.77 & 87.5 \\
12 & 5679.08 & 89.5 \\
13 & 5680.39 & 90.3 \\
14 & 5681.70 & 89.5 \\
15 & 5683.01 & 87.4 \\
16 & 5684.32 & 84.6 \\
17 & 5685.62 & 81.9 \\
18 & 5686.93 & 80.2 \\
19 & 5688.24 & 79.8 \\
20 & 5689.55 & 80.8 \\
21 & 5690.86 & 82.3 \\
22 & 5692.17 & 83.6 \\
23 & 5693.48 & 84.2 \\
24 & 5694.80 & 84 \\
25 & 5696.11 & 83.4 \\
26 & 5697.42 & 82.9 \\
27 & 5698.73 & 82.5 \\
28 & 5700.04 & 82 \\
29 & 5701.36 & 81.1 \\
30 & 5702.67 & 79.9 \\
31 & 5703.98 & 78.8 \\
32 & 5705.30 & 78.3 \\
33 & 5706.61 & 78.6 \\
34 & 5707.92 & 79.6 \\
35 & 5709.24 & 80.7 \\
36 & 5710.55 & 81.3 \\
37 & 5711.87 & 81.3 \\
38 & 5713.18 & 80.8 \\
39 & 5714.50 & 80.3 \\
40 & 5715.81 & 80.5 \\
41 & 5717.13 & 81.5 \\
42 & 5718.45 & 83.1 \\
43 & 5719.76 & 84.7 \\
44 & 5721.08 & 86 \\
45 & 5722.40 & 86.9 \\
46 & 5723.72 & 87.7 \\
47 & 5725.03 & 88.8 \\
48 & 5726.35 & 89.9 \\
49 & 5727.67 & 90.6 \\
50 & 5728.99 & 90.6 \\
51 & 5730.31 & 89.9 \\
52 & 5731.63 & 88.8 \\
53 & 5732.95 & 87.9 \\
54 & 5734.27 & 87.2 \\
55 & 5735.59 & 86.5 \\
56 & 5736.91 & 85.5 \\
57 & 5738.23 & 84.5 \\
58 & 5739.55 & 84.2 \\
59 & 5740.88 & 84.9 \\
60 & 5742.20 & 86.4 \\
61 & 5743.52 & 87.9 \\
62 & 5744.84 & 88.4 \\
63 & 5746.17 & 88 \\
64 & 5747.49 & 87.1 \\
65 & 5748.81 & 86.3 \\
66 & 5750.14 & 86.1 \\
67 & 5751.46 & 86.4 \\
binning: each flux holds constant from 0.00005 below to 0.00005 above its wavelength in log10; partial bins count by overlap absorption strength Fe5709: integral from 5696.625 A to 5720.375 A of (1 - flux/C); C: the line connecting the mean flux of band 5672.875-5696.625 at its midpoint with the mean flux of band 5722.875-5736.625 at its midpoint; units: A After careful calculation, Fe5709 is 1.54 A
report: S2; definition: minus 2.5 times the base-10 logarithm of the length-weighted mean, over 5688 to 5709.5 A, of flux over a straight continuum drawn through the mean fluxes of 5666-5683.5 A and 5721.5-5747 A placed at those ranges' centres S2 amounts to 0.06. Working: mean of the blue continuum 85.5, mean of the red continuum 87.6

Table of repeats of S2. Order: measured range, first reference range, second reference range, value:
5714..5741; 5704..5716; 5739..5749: -0.04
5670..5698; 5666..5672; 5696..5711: -0.02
